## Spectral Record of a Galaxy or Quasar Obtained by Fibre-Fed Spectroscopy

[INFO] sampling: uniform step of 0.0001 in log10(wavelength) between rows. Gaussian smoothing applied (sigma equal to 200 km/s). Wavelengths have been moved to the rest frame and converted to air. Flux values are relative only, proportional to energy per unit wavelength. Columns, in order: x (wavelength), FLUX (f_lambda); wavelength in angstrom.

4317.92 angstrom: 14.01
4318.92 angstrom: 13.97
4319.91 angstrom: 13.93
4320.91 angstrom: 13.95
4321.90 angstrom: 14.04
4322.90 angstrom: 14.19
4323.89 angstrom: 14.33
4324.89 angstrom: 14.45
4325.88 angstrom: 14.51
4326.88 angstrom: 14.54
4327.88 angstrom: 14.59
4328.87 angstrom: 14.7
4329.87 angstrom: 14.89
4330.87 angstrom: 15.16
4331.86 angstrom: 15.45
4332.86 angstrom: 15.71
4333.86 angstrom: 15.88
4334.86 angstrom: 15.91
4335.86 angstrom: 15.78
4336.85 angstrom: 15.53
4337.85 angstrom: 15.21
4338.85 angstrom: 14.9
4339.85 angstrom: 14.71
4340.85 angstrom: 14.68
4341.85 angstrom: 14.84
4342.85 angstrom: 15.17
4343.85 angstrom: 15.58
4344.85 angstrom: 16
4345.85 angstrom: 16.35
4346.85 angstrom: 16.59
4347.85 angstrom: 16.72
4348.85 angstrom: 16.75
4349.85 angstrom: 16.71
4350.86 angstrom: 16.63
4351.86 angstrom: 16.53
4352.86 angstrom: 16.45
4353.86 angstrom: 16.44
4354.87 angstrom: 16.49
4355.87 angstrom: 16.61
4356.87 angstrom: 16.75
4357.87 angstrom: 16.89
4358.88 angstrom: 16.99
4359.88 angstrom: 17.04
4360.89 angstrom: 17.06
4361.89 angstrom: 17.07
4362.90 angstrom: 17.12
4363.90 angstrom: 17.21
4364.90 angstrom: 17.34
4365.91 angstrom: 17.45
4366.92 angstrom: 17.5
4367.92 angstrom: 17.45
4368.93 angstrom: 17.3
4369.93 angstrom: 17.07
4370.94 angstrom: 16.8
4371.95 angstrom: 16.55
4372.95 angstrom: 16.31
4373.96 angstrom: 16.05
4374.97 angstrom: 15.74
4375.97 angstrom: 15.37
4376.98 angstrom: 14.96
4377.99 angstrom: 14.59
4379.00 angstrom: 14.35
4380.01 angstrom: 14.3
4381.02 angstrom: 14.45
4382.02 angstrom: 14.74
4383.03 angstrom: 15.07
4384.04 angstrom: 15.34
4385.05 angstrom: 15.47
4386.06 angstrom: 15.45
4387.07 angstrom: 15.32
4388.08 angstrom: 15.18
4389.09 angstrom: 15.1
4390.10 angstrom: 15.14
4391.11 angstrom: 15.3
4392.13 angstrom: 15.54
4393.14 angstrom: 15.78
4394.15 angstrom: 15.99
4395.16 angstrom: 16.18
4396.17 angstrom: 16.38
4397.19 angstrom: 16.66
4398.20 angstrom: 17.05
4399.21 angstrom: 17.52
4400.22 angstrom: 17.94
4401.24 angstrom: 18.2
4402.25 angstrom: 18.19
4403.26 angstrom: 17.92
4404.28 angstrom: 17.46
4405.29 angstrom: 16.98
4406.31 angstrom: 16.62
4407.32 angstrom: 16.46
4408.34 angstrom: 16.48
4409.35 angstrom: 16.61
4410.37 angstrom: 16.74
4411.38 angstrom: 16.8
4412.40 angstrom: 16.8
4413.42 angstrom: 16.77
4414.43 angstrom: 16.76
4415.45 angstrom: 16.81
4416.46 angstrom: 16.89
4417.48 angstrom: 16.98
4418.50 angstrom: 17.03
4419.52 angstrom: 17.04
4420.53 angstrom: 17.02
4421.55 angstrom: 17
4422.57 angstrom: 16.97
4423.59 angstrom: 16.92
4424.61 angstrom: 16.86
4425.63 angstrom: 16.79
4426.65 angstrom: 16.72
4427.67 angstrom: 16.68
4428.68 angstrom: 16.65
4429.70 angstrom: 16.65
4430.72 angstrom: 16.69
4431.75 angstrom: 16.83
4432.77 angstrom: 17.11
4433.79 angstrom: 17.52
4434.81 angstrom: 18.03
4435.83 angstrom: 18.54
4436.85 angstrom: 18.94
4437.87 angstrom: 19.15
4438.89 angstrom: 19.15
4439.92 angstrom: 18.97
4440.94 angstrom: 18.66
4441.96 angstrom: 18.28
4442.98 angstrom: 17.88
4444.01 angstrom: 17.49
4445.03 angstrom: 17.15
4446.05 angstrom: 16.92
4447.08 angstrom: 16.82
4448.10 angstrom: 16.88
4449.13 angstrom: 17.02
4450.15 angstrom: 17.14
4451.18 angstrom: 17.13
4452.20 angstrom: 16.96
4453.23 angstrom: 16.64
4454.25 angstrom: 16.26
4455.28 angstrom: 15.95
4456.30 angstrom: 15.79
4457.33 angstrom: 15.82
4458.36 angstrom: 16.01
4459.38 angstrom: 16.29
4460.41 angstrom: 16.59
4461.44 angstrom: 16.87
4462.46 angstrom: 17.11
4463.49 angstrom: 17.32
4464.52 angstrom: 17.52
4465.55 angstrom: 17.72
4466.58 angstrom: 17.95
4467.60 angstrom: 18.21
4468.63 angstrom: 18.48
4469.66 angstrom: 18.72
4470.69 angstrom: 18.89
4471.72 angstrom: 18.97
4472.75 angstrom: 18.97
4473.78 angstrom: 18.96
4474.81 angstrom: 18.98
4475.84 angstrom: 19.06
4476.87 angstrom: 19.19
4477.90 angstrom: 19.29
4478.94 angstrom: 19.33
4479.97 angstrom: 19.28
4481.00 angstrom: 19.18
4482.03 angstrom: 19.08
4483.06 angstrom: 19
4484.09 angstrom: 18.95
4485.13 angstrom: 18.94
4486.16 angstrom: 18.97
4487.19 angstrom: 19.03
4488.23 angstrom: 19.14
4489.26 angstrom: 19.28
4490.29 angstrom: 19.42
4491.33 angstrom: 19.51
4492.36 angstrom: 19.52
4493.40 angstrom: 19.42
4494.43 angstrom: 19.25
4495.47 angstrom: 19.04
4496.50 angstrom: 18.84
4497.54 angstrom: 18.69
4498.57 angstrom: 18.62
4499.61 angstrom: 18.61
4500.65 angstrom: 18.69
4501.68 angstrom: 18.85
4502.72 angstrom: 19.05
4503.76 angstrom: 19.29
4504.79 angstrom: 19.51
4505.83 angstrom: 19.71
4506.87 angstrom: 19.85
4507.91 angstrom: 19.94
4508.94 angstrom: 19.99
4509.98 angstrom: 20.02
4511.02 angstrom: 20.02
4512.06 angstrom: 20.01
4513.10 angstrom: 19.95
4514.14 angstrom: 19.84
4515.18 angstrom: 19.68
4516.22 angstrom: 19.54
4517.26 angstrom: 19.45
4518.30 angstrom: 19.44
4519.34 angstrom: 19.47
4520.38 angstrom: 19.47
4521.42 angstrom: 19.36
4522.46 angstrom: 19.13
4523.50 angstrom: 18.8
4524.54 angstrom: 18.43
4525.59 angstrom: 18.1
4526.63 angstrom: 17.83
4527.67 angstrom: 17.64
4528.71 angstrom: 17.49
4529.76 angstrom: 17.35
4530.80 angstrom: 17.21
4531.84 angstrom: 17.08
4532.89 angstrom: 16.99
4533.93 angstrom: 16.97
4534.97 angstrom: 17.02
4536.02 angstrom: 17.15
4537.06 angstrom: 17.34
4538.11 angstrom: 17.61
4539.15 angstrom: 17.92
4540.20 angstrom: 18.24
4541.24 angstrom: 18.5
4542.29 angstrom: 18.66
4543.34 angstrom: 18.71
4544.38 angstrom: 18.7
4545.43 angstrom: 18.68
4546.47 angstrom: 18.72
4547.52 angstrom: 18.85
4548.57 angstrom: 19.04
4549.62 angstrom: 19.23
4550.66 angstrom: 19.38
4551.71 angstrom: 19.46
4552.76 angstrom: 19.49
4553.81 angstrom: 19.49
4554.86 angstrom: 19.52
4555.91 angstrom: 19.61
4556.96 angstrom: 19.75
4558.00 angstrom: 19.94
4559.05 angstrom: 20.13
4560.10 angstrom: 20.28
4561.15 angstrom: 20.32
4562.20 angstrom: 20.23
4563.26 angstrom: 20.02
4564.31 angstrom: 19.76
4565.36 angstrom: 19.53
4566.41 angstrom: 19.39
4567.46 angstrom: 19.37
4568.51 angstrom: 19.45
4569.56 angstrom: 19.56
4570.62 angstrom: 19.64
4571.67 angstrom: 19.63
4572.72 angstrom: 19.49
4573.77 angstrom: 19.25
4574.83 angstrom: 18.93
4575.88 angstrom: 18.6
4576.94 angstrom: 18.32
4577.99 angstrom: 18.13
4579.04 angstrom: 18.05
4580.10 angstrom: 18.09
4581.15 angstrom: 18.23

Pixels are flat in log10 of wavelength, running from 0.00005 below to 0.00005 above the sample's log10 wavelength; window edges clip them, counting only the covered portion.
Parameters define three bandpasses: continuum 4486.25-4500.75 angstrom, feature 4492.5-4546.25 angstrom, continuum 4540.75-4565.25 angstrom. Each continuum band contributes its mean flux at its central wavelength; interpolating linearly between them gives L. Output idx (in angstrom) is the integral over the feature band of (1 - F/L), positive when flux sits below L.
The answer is 1.4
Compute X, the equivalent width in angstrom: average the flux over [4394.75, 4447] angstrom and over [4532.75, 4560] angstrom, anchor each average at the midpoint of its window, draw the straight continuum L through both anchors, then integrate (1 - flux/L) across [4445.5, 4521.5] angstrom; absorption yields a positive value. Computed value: -2.3 angstrom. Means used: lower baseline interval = 17.3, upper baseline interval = 18.7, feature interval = 18.5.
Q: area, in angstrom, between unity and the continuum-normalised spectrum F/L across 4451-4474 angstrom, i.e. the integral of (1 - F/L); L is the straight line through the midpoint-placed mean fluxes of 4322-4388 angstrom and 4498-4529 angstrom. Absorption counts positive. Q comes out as 1.0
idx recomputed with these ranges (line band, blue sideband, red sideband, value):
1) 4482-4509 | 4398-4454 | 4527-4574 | -1.5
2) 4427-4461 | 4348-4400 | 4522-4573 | 0.0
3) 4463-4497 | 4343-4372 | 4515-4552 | -1.9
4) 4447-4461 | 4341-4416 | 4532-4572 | 0.8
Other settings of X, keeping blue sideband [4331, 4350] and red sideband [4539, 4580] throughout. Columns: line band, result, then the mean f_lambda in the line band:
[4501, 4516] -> -1.04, 19.7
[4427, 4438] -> -0.18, 17.5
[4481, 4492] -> -0.67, 19.1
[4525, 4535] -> 0.72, 17.4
